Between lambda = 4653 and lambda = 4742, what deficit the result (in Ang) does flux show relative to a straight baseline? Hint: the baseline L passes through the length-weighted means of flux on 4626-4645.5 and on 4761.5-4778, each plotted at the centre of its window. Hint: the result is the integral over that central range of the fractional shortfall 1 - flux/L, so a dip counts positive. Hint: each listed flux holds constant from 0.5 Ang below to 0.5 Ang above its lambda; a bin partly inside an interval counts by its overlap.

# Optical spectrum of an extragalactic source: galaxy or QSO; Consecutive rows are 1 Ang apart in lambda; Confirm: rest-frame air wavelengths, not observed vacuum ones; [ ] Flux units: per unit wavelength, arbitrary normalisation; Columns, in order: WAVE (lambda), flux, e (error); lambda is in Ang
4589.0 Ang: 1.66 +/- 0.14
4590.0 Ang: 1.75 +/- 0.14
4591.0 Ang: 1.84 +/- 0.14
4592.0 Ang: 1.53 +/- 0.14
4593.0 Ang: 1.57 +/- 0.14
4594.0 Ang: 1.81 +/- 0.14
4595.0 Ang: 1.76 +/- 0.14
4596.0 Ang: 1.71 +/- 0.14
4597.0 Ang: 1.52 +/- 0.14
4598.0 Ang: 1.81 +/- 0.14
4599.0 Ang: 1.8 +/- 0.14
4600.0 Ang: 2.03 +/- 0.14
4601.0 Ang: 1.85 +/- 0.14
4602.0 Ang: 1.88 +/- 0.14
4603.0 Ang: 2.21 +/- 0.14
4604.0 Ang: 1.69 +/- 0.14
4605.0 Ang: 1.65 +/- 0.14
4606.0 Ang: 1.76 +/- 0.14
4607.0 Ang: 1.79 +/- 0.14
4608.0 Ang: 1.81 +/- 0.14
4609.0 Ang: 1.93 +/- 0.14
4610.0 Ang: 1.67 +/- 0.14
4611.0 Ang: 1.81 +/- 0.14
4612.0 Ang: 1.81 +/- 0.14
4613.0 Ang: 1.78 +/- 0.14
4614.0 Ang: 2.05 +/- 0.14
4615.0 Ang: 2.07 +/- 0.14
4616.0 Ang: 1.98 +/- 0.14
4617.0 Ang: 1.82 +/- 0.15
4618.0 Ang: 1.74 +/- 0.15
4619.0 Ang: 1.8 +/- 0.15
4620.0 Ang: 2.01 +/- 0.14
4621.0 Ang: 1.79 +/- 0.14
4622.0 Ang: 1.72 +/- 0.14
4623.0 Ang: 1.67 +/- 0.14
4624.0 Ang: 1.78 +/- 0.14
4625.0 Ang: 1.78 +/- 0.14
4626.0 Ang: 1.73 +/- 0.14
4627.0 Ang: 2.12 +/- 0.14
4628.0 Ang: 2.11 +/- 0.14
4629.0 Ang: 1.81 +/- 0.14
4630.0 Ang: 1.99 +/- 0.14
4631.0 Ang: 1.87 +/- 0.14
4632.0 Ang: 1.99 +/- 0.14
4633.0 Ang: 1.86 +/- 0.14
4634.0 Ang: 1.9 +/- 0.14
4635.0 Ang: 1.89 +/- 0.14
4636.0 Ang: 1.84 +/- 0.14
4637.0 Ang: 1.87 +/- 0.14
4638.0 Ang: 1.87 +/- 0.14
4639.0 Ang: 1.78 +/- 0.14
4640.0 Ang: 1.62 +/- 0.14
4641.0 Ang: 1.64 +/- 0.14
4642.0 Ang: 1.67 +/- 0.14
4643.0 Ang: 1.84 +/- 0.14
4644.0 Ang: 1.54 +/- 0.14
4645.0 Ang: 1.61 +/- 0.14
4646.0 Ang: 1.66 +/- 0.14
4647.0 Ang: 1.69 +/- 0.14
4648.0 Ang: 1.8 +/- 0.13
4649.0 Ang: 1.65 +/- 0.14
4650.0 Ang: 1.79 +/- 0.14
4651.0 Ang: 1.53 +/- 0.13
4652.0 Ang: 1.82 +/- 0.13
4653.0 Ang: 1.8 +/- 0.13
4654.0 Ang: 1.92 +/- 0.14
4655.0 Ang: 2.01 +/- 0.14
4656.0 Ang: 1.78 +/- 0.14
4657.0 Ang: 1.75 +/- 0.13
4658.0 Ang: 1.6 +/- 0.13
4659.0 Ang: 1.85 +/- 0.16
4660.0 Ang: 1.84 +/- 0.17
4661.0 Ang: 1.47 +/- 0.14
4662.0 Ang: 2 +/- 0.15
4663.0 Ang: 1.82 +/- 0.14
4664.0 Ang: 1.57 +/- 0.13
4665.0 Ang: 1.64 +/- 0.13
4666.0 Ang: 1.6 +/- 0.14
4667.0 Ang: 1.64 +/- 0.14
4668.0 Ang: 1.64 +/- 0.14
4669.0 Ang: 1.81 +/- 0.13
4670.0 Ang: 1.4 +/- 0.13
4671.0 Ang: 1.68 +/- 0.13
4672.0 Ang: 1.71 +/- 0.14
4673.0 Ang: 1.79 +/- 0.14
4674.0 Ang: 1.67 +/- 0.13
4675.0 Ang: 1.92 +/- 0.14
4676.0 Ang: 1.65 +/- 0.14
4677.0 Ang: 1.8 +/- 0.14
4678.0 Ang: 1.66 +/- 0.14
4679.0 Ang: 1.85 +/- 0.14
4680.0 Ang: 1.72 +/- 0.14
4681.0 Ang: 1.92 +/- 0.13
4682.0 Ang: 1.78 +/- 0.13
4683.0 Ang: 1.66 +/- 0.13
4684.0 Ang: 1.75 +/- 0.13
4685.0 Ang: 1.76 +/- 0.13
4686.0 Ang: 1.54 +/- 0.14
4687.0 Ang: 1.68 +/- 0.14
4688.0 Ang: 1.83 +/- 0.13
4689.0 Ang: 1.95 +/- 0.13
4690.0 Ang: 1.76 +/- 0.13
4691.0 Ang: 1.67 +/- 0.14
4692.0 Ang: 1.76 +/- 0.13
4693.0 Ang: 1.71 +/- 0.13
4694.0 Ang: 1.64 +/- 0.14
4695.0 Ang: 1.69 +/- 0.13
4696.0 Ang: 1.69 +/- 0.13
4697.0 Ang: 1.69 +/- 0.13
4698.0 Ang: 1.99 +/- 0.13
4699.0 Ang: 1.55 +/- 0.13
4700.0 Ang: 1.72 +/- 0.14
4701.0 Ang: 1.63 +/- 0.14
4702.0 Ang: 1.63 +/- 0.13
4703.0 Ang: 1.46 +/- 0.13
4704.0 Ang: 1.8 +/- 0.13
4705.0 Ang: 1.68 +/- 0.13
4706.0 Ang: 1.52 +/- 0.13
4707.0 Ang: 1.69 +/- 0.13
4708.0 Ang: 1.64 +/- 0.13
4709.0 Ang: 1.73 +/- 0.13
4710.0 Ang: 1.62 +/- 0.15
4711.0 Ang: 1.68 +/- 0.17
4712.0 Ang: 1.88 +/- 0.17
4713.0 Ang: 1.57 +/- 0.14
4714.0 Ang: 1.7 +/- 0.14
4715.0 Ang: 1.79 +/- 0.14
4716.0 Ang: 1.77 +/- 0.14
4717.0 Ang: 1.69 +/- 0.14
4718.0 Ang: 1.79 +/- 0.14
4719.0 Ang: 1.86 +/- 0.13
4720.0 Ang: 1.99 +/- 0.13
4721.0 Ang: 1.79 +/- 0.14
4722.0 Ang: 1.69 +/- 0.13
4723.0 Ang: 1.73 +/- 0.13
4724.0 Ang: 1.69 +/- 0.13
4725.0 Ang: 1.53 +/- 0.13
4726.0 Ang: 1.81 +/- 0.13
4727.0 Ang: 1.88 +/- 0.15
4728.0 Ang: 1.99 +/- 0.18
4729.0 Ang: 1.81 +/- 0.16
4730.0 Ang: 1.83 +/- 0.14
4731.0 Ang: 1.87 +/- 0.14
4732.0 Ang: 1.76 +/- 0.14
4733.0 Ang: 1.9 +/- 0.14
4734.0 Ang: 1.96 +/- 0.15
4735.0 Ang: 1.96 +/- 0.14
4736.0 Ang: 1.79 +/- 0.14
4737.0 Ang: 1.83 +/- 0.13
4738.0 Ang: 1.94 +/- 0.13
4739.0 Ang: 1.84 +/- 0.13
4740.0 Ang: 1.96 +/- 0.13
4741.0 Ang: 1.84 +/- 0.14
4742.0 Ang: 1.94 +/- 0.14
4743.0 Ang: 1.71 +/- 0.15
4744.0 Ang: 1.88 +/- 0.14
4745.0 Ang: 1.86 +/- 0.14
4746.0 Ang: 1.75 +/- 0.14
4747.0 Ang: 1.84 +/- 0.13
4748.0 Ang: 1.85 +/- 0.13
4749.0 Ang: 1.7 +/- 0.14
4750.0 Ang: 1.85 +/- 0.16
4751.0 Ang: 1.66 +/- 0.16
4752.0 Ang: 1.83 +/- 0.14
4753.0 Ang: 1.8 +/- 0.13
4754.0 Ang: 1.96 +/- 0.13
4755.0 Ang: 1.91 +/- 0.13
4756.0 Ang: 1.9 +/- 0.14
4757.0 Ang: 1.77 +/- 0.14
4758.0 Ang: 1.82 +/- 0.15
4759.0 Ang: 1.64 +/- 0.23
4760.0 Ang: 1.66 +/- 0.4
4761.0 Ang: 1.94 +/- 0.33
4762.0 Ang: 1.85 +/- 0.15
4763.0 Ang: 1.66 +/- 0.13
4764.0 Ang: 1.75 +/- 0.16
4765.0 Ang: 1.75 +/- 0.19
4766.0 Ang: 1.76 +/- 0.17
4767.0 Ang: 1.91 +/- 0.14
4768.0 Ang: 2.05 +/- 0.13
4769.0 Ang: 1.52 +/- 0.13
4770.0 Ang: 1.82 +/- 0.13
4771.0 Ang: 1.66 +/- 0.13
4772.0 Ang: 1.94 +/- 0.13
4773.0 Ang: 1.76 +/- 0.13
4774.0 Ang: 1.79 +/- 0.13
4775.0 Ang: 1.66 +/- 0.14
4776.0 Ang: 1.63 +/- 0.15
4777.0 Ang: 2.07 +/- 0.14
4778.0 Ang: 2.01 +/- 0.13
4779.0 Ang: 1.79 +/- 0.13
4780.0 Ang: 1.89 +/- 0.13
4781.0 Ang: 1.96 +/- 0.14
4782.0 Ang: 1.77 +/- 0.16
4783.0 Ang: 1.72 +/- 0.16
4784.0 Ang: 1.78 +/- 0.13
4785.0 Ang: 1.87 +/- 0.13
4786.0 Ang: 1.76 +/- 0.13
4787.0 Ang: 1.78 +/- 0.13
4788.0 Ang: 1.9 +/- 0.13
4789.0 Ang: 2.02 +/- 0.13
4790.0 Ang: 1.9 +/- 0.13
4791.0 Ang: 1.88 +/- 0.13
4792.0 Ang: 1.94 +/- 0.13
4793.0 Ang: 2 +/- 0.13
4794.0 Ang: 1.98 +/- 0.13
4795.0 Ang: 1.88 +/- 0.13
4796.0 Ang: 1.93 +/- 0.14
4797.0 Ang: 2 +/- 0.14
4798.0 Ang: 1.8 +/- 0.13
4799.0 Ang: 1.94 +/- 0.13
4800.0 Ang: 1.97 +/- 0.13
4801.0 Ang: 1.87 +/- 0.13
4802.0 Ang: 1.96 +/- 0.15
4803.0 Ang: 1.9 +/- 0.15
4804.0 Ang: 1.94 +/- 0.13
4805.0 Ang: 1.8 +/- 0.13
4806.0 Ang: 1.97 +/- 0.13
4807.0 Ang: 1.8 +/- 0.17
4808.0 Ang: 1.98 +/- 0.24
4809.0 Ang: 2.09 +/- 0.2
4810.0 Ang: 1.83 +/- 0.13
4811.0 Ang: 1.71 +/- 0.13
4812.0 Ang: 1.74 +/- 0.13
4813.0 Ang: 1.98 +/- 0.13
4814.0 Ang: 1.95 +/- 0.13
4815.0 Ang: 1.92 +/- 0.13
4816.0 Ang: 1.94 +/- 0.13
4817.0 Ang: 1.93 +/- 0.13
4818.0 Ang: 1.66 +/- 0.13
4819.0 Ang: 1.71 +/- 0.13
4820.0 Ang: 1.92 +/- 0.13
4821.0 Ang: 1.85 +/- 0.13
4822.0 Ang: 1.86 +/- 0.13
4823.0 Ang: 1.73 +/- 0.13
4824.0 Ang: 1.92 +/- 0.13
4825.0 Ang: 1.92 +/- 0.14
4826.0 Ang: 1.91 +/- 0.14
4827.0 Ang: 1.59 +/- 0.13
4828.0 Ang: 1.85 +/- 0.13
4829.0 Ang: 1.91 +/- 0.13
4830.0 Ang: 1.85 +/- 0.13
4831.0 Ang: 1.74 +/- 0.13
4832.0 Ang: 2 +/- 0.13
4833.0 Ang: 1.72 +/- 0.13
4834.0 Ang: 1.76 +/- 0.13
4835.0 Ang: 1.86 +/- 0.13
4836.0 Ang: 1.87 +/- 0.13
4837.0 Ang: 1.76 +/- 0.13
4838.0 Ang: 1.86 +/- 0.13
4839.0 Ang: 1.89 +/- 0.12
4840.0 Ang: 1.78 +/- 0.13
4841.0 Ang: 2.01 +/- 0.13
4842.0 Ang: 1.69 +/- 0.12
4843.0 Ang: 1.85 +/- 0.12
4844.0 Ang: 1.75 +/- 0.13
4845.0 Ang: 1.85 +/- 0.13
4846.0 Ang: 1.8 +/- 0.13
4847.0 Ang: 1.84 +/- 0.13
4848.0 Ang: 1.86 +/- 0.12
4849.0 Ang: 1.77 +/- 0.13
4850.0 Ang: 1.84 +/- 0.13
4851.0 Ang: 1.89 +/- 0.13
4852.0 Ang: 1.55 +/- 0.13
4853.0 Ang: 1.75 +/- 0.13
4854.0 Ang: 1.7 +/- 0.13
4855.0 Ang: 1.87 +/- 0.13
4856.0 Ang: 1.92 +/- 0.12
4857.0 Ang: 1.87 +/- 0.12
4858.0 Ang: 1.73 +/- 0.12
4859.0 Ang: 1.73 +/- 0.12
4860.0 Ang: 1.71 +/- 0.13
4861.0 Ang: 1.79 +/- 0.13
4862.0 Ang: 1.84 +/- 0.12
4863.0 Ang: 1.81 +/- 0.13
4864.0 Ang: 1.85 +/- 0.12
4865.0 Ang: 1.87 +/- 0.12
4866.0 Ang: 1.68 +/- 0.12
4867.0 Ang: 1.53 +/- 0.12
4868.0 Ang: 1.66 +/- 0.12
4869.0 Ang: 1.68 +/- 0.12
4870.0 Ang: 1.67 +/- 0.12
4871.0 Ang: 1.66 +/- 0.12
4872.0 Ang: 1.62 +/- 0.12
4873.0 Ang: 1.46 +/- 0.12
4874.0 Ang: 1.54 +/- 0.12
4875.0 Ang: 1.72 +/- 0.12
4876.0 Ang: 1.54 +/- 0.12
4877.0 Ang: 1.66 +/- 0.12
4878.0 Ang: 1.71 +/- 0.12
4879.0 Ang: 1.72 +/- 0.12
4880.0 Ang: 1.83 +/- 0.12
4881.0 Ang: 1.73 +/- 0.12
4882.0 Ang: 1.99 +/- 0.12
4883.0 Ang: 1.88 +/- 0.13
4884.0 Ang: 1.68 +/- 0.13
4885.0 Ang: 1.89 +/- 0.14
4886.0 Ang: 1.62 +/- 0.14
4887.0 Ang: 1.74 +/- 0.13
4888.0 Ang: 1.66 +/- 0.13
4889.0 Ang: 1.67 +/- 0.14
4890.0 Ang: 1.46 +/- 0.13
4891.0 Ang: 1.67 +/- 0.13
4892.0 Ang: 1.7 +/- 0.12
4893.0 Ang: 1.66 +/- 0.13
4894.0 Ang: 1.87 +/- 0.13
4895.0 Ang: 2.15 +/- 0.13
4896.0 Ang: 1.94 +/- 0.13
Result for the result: 3.0 Ang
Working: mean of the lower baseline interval 1.83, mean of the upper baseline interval 1.79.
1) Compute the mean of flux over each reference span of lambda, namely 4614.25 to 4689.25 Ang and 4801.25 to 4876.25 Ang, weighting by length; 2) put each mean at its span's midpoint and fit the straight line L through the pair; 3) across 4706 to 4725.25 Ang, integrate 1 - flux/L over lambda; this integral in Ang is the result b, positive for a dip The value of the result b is 0.6 Ang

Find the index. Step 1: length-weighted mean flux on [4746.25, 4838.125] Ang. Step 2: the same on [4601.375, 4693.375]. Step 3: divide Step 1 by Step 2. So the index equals 1.0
